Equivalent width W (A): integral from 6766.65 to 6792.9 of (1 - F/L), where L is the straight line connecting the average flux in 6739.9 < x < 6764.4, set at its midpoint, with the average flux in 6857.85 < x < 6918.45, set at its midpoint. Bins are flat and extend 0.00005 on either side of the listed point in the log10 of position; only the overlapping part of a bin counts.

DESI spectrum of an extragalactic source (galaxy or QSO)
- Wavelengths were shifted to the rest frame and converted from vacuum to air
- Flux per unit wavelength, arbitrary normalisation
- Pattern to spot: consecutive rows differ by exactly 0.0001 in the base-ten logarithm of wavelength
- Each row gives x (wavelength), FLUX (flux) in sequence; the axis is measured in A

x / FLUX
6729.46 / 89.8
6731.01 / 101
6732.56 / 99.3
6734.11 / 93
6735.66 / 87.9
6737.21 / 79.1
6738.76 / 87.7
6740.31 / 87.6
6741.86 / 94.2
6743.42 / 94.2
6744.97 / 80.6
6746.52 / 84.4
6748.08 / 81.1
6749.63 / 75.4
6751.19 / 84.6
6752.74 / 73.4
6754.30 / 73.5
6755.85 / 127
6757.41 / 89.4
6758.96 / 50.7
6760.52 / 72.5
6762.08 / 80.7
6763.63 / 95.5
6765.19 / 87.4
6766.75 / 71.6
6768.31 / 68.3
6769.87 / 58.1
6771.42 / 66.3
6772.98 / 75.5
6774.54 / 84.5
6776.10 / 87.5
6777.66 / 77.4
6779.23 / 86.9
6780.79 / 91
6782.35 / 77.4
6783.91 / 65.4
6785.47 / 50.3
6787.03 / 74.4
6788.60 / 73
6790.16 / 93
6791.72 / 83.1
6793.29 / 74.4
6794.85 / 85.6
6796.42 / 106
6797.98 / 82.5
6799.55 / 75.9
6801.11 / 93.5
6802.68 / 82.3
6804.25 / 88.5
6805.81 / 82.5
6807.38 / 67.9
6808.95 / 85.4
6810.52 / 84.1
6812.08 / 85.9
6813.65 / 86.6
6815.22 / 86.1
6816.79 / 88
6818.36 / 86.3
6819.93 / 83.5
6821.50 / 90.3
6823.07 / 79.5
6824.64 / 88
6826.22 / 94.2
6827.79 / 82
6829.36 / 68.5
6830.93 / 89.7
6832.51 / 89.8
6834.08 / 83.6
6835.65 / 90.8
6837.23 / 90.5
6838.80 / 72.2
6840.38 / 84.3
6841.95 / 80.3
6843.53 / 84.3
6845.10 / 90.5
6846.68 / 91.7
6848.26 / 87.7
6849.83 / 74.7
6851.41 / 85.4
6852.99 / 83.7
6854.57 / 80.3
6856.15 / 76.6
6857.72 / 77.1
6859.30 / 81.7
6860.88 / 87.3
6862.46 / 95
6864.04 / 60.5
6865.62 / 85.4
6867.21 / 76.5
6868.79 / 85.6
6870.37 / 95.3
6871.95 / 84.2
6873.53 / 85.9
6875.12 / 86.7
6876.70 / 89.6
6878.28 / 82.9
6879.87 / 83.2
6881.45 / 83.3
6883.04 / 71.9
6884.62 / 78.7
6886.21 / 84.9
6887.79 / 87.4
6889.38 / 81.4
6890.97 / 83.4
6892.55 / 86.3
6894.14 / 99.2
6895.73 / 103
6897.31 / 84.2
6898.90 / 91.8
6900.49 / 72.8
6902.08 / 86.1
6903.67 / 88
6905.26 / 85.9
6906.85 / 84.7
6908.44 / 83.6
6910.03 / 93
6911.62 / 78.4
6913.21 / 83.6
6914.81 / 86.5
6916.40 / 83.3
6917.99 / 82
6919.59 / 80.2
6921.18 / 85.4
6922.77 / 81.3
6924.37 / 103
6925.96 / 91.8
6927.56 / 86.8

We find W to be 2.7 A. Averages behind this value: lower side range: 84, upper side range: 84.8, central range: 75.6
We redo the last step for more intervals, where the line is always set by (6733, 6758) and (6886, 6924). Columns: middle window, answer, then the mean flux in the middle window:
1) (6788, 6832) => 1.1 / 84.6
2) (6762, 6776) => 1.7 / 76.8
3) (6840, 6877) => 1.1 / 83.7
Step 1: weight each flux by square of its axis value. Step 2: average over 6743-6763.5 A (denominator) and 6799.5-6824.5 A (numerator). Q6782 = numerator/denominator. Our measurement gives 1.04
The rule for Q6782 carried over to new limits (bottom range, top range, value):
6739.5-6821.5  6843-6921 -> 1.06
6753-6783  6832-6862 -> 1.07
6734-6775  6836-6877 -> 1.06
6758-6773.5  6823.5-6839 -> 1.19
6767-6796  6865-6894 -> 1.13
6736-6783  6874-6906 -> 1.09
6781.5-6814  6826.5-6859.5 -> 1.04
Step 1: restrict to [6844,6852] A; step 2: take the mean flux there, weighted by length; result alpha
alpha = 86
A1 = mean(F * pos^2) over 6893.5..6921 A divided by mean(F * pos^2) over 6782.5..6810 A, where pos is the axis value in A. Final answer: 1.1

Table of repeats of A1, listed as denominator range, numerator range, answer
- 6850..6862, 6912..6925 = 1.06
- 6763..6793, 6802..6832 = 1.11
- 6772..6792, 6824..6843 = 1.10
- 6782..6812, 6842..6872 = 1.05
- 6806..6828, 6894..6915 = 1.05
